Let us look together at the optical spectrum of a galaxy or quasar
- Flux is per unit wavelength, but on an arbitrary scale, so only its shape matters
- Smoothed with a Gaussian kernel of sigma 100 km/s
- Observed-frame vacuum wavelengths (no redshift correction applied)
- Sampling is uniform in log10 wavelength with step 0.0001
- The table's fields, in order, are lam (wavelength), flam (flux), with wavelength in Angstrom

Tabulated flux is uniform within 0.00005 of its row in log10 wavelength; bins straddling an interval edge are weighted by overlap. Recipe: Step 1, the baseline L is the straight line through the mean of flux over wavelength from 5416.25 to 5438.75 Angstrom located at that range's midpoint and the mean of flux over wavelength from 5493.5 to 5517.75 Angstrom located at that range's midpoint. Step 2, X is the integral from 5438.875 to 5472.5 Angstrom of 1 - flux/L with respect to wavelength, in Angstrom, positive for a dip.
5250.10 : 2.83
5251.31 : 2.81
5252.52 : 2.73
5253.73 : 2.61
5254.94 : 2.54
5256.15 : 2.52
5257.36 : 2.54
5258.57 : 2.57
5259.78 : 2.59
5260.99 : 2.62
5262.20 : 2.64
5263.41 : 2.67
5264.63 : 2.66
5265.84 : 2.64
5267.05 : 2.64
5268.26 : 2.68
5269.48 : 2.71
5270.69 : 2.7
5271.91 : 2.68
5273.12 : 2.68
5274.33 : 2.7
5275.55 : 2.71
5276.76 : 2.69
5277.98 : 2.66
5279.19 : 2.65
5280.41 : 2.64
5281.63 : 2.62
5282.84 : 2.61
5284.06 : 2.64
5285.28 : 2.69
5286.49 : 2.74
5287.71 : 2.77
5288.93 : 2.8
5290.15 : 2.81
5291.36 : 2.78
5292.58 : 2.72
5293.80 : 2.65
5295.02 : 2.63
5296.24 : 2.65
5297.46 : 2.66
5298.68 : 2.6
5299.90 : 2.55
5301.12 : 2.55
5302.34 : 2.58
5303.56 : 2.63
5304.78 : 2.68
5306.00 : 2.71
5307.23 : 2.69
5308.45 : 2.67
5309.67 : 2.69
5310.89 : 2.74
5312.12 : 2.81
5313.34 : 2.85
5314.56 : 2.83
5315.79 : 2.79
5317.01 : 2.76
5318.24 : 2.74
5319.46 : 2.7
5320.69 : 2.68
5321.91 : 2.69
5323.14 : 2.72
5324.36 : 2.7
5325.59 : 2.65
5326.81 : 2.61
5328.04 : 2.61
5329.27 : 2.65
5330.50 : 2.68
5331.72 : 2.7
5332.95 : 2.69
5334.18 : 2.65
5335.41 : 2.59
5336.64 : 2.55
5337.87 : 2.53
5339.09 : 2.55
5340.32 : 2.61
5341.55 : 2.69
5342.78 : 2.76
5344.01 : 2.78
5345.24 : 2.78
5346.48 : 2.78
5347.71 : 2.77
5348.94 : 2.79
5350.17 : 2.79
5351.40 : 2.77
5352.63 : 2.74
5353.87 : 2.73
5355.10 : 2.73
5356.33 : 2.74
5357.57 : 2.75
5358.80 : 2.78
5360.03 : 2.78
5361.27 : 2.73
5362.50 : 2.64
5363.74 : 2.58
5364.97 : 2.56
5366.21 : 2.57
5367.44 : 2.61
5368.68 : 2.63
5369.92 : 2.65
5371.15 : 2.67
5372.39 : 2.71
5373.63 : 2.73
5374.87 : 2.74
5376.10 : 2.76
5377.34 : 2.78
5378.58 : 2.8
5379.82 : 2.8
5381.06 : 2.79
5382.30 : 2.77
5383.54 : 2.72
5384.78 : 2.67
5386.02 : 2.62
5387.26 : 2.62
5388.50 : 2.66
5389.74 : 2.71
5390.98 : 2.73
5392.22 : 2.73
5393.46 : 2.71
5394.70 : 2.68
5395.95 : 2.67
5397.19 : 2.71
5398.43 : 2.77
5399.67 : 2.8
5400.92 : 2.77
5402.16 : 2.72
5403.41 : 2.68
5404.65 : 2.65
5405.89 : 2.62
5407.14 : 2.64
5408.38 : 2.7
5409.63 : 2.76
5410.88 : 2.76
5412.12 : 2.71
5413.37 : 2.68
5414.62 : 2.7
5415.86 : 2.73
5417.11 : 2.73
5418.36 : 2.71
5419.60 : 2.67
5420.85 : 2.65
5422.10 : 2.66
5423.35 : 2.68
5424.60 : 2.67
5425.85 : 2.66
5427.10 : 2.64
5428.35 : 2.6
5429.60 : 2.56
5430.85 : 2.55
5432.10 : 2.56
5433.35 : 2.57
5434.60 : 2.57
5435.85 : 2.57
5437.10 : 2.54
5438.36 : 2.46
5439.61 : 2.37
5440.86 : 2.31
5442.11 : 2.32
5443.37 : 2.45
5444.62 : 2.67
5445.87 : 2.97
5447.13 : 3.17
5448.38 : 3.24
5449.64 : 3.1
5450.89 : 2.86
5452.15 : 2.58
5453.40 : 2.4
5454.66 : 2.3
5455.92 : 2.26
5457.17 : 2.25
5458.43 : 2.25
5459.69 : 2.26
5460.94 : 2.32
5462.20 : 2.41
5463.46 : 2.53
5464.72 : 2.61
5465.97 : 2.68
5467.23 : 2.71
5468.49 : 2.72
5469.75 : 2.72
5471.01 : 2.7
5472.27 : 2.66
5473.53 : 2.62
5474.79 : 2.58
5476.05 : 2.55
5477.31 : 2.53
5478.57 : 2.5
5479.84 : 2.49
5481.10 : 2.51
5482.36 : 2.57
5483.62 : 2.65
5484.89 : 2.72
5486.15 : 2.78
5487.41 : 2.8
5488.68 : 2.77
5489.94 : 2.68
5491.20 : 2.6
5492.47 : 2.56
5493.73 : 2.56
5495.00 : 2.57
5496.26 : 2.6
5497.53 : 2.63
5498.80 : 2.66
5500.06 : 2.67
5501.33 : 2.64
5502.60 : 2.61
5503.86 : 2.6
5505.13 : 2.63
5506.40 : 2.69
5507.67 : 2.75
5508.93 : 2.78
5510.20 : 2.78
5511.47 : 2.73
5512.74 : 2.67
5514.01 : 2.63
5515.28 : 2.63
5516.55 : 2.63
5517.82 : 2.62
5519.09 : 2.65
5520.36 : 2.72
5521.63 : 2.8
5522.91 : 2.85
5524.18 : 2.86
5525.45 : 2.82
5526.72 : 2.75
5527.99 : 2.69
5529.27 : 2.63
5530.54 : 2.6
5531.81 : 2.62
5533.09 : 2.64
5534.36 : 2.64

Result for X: 0.6 Angstrom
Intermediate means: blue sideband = 2.62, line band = 2.59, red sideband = 2.66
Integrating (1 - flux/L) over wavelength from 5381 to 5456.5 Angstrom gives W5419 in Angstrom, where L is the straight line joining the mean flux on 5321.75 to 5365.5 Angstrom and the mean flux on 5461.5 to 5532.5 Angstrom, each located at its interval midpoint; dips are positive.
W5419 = 0.3 Angstrom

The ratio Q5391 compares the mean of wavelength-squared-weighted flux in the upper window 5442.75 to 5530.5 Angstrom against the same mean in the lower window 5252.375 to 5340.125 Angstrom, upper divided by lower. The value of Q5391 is 1.06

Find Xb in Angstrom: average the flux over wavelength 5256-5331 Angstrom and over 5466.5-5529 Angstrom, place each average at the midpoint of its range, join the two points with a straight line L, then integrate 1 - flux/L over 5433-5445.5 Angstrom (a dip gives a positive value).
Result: 0.83 Angstrom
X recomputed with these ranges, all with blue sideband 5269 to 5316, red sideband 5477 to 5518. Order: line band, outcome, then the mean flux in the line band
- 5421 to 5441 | 0.68 Angstrom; 2.57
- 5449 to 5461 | 0.86 Angstrom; 2.46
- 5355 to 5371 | 0.02 Angstrom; 2.67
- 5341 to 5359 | -0.54 Angstrom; 2.76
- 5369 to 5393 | -0.42 Angstrom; 2.72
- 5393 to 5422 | -0.43 Angstrom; 2.7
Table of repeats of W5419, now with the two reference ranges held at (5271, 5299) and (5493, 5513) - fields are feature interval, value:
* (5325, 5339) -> 0.3 Angstrom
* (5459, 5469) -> 0.5 Angstrom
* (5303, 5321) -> -0.3 Angstrom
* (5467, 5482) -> 0.3 Angstrom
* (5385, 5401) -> -0.2 Angstrom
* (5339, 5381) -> -0.6 Angstrom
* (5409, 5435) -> 0.1 Angstrom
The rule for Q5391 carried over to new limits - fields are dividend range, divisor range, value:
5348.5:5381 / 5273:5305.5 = 1.05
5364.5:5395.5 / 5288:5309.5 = 1.04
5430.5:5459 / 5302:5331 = 1.00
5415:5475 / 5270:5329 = 1.02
